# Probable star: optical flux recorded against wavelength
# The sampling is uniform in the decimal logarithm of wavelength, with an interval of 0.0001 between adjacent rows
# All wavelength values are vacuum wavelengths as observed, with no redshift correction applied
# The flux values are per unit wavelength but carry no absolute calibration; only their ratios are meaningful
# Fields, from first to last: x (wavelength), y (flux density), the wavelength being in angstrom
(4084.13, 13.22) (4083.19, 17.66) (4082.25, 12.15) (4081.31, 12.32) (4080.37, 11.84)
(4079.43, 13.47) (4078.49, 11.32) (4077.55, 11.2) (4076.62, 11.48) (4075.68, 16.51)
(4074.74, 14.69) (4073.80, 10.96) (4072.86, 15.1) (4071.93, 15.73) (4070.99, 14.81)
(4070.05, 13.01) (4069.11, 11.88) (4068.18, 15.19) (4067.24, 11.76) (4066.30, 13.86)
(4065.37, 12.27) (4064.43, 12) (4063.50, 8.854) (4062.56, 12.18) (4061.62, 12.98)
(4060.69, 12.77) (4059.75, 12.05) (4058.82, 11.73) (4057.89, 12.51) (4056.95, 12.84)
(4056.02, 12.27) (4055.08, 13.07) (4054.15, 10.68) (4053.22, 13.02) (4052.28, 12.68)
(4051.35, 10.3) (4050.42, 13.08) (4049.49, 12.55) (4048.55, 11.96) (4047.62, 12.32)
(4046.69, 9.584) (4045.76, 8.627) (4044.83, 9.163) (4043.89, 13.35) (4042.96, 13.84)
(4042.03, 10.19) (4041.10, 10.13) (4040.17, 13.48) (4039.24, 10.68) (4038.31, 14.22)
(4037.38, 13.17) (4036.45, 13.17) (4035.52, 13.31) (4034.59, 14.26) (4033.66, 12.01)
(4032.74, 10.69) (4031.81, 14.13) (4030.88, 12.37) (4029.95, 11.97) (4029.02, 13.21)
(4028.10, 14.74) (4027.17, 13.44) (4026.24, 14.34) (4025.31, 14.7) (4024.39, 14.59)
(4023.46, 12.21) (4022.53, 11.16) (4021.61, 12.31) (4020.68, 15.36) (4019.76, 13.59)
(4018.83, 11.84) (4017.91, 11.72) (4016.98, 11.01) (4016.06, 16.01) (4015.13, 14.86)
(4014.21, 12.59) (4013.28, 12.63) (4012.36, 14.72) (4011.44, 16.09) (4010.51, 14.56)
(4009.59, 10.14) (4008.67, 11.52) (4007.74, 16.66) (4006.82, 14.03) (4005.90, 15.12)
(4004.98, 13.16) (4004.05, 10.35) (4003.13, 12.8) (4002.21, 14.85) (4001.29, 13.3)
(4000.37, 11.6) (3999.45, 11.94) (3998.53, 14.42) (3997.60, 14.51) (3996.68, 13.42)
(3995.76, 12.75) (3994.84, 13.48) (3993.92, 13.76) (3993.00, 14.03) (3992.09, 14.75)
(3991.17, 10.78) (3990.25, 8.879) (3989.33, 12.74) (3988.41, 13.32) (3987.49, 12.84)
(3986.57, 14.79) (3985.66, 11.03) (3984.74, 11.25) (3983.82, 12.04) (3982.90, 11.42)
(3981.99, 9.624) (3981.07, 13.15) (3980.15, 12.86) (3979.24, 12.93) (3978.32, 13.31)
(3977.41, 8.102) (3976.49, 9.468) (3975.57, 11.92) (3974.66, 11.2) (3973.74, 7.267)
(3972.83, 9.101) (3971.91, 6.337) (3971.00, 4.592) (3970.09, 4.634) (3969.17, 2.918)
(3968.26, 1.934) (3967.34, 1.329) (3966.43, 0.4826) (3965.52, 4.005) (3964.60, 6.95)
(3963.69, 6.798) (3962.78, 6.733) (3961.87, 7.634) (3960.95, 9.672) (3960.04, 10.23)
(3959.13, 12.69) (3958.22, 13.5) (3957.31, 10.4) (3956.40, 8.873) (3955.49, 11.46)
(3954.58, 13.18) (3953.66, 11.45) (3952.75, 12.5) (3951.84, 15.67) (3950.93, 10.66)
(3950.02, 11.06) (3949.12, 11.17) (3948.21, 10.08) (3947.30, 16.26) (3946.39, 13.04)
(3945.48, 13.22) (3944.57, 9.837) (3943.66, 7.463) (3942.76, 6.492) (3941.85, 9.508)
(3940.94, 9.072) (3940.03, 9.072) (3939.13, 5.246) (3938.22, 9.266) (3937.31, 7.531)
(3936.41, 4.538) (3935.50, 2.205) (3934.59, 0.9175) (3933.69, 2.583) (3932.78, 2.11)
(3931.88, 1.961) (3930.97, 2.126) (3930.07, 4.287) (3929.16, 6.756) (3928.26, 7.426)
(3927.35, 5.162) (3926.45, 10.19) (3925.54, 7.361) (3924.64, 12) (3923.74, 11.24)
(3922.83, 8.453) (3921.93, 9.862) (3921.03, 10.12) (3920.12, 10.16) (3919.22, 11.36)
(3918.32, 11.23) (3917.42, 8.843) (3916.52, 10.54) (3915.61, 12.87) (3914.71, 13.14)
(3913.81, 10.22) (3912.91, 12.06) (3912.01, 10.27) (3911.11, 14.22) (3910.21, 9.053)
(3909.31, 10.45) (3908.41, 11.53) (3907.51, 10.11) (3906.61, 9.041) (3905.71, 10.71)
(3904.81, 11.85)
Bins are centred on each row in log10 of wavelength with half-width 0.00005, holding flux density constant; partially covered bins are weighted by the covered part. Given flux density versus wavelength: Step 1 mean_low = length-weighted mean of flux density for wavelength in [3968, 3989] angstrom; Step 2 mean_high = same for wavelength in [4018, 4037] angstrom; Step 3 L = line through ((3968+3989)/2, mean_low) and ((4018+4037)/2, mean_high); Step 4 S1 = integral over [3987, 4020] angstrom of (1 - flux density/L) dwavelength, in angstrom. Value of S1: -4.7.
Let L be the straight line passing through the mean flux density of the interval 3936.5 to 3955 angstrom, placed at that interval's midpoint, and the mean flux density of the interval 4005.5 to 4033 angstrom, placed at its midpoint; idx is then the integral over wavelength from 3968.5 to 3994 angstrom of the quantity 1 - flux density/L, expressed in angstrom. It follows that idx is 3.0 angstrom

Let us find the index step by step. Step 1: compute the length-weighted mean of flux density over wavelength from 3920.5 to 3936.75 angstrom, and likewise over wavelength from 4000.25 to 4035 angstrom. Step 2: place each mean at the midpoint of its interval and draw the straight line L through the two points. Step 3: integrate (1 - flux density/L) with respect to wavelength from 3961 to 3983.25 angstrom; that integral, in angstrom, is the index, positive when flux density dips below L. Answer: 4.7 angstrom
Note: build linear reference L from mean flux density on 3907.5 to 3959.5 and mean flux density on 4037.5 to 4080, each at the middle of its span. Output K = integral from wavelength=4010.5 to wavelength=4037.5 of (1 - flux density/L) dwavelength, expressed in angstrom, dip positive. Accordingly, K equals -4.2 angstrom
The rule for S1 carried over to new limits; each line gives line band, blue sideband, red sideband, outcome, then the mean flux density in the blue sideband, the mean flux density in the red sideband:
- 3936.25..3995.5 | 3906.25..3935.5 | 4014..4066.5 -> 0.87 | 8.57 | 12.5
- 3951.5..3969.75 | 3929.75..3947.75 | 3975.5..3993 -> 1.30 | 6.86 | 11.9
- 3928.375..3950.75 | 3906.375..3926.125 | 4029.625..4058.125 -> 7.32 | 10.7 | 12.1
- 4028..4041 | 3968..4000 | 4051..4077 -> -0.78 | 11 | 12.8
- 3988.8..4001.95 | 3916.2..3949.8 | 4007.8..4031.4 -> -1.17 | 8.09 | 13.3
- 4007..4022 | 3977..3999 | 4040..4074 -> -1.31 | 12.5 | 12.2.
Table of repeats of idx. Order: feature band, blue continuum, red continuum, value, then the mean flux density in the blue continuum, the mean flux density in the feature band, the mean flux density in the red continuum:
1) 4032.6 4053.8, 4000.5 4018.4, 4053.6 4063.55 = 0.92 angstrom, 13.4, 12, 12.1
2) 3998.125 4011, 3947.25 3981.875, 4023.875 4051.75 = -2.58 angstrom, 9.2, 13.2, 12.5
